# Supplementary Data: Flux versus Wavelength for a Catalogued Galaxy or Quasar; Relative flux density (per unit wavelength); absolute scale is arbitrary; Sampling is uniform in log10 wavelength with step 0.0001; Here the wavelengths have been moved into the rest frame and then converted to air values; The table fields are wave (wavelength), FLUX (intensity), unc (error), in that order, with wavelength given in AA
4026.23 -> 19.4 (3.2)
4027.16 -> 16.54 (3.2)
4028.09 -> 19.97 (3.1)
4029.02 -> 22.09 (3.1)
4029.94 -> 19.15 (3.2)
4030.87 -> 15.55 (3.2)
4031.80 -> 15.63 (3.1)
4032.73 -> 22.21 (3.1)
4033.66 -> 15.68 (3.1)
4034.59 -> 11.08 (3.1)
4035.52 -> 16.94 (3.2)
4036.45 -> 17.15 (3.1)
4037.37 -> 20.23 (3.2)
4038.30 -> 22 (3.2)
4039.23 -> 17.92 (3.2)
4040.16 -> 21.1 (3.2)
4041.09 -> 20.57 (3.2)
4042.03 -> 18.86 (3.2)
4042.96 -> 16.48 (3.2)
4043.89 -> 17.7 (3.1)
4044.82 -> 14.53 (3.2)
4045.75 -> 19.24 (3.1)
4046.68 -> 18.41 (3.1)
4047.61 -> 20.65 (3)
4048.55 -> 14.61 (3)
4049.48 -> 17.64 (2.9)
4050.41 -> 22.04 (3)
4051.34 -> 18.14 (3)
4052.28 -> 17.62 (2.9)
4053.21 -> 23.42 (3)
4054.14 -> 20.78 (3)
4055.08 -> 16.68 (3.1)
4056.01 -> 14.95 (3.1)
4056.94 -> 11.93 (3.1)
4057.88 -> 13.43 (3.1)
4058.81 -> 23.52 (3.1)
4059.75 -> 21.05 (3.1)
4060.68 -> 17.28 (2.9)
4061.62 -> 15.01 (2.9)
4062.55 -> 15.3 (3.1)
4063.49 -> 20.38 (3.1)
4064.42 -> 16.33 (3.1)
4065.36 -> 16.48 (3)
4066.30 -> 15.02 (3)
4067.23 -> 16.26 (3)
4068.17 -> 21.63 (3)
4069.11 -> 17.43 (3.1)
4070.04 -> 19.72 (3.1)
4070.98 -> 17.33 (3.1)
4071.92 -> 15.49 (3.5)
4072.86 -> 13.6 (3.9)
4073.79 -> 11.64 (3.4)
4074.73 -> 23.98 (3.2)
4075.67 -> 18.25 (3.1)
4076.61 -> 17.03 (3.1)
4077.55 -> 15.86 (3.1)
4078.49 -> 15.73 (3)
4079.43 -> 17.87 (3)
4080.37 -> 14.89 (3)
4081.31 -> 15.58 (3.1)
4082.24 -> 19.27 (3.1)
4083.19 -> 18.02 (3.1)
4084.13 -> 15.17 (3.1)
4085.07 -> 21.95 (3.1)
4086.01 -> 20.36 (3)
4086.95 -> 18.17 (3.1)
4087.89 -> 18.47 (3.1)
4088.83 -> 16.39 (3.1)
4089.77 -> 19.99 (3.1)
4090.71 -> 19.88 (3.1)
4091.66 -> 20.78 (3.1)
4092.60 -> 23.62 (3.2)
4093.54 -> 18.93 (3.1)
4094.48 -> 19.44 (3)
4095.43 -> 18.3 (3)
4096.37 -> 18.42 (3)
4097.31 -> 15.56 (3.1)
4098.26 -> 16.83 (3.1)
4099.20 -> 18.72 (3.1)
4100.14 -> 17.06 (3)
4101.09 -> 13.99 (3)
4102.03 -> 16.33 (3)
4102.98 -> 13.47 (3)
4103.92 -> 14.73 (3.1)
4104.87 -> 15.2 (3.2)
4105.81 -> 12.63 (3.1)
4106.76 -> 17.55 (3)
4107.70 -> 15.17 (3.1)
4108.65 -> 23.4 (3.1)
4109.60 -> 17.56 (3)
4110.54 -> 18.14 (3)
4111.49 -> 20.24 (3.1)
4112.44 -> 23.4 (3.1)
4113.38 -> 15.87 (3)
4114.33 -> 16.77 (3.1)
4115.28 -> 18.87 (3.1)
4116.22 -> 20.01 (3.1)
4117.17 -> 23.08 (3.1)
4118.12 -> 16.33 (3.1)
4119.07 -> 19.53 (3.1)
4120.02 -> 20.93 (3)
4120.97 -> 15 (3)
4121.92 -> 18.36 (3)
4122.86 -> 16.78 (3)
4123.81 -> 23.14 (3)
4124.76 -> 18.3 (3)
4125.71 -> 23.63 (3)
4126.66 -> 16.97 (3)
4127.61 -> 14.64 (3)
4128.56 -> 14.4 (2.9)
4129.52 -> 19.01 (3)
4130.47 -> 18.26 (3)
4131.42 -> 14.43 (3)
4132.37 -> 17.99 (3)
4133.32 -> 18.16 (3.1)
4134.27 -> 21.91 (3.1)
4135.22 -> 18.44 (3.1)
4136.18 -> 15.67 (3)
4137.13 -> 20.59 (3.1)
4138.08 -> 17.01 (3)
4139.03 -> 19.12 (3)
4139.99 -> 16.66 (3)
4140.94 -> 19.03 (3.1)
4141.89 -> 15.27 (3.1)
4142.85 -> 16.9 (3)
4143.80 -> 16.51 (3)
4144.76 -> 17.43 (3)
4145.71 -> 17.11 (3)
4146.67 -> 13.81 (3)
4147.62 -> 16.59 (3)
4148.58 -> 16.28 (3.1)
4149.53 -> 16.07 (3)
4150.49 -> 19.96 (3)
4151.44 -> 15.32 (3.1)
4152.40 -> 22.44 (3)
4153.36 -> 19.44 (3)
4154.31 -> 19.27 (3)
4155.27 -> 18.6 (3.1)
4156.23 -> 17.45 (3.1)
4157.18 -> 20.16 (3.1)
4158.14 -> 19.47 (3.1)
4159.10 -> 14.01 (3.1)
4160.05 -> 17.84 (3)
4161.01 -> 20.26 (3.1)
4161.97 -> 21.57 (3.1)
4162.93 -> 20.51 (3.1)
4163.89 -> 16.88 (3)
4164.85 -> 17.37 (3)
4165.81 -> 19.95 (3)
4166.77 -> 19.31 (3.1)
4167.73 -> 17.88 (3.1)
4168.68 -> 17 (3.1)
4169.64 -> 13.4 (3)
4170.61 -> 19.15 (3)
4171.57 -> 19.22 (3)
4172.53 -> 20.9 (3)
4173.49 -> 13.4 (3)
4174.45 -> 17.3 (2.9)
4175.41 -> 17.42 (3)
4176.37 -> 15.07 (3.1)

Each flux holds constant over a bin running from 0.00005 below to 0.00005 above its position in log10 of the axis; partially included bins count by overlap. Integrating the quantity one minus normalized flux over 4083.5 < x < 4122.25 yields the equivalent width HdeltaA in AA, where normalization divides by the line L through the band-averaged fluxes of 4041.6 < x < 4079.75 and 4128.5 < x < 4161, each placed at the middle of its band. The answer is -1.1 AA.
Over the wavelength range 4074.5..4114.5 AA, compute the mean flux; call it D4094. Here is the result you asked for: 17.9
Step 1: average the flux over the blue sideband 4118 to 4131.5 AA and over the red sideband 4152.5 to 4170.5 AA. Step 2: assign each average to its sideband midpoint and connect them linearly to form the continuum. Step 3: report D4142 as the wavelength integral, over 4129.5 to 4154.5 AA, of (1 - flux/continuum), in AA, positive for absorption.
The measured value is 0.81 AA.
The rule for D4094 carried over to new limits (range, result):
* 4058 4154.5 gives 17.8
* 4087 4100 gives 18.8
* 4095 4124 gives 17.7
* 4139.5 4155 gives 17.4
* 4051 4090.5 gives 17.6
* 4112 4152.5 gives 18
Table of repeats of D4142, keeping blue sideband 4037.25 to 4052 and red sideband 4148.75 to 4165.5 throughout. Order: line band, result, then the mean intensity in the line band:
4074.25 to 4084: 0.58 AA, 17.5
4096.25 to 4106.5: 1.64 AA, 15.7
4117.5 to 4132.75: 0.49 AA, 18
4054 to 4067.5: 1.30 AA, 16.9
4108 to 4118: -0.48 AA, 19.5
